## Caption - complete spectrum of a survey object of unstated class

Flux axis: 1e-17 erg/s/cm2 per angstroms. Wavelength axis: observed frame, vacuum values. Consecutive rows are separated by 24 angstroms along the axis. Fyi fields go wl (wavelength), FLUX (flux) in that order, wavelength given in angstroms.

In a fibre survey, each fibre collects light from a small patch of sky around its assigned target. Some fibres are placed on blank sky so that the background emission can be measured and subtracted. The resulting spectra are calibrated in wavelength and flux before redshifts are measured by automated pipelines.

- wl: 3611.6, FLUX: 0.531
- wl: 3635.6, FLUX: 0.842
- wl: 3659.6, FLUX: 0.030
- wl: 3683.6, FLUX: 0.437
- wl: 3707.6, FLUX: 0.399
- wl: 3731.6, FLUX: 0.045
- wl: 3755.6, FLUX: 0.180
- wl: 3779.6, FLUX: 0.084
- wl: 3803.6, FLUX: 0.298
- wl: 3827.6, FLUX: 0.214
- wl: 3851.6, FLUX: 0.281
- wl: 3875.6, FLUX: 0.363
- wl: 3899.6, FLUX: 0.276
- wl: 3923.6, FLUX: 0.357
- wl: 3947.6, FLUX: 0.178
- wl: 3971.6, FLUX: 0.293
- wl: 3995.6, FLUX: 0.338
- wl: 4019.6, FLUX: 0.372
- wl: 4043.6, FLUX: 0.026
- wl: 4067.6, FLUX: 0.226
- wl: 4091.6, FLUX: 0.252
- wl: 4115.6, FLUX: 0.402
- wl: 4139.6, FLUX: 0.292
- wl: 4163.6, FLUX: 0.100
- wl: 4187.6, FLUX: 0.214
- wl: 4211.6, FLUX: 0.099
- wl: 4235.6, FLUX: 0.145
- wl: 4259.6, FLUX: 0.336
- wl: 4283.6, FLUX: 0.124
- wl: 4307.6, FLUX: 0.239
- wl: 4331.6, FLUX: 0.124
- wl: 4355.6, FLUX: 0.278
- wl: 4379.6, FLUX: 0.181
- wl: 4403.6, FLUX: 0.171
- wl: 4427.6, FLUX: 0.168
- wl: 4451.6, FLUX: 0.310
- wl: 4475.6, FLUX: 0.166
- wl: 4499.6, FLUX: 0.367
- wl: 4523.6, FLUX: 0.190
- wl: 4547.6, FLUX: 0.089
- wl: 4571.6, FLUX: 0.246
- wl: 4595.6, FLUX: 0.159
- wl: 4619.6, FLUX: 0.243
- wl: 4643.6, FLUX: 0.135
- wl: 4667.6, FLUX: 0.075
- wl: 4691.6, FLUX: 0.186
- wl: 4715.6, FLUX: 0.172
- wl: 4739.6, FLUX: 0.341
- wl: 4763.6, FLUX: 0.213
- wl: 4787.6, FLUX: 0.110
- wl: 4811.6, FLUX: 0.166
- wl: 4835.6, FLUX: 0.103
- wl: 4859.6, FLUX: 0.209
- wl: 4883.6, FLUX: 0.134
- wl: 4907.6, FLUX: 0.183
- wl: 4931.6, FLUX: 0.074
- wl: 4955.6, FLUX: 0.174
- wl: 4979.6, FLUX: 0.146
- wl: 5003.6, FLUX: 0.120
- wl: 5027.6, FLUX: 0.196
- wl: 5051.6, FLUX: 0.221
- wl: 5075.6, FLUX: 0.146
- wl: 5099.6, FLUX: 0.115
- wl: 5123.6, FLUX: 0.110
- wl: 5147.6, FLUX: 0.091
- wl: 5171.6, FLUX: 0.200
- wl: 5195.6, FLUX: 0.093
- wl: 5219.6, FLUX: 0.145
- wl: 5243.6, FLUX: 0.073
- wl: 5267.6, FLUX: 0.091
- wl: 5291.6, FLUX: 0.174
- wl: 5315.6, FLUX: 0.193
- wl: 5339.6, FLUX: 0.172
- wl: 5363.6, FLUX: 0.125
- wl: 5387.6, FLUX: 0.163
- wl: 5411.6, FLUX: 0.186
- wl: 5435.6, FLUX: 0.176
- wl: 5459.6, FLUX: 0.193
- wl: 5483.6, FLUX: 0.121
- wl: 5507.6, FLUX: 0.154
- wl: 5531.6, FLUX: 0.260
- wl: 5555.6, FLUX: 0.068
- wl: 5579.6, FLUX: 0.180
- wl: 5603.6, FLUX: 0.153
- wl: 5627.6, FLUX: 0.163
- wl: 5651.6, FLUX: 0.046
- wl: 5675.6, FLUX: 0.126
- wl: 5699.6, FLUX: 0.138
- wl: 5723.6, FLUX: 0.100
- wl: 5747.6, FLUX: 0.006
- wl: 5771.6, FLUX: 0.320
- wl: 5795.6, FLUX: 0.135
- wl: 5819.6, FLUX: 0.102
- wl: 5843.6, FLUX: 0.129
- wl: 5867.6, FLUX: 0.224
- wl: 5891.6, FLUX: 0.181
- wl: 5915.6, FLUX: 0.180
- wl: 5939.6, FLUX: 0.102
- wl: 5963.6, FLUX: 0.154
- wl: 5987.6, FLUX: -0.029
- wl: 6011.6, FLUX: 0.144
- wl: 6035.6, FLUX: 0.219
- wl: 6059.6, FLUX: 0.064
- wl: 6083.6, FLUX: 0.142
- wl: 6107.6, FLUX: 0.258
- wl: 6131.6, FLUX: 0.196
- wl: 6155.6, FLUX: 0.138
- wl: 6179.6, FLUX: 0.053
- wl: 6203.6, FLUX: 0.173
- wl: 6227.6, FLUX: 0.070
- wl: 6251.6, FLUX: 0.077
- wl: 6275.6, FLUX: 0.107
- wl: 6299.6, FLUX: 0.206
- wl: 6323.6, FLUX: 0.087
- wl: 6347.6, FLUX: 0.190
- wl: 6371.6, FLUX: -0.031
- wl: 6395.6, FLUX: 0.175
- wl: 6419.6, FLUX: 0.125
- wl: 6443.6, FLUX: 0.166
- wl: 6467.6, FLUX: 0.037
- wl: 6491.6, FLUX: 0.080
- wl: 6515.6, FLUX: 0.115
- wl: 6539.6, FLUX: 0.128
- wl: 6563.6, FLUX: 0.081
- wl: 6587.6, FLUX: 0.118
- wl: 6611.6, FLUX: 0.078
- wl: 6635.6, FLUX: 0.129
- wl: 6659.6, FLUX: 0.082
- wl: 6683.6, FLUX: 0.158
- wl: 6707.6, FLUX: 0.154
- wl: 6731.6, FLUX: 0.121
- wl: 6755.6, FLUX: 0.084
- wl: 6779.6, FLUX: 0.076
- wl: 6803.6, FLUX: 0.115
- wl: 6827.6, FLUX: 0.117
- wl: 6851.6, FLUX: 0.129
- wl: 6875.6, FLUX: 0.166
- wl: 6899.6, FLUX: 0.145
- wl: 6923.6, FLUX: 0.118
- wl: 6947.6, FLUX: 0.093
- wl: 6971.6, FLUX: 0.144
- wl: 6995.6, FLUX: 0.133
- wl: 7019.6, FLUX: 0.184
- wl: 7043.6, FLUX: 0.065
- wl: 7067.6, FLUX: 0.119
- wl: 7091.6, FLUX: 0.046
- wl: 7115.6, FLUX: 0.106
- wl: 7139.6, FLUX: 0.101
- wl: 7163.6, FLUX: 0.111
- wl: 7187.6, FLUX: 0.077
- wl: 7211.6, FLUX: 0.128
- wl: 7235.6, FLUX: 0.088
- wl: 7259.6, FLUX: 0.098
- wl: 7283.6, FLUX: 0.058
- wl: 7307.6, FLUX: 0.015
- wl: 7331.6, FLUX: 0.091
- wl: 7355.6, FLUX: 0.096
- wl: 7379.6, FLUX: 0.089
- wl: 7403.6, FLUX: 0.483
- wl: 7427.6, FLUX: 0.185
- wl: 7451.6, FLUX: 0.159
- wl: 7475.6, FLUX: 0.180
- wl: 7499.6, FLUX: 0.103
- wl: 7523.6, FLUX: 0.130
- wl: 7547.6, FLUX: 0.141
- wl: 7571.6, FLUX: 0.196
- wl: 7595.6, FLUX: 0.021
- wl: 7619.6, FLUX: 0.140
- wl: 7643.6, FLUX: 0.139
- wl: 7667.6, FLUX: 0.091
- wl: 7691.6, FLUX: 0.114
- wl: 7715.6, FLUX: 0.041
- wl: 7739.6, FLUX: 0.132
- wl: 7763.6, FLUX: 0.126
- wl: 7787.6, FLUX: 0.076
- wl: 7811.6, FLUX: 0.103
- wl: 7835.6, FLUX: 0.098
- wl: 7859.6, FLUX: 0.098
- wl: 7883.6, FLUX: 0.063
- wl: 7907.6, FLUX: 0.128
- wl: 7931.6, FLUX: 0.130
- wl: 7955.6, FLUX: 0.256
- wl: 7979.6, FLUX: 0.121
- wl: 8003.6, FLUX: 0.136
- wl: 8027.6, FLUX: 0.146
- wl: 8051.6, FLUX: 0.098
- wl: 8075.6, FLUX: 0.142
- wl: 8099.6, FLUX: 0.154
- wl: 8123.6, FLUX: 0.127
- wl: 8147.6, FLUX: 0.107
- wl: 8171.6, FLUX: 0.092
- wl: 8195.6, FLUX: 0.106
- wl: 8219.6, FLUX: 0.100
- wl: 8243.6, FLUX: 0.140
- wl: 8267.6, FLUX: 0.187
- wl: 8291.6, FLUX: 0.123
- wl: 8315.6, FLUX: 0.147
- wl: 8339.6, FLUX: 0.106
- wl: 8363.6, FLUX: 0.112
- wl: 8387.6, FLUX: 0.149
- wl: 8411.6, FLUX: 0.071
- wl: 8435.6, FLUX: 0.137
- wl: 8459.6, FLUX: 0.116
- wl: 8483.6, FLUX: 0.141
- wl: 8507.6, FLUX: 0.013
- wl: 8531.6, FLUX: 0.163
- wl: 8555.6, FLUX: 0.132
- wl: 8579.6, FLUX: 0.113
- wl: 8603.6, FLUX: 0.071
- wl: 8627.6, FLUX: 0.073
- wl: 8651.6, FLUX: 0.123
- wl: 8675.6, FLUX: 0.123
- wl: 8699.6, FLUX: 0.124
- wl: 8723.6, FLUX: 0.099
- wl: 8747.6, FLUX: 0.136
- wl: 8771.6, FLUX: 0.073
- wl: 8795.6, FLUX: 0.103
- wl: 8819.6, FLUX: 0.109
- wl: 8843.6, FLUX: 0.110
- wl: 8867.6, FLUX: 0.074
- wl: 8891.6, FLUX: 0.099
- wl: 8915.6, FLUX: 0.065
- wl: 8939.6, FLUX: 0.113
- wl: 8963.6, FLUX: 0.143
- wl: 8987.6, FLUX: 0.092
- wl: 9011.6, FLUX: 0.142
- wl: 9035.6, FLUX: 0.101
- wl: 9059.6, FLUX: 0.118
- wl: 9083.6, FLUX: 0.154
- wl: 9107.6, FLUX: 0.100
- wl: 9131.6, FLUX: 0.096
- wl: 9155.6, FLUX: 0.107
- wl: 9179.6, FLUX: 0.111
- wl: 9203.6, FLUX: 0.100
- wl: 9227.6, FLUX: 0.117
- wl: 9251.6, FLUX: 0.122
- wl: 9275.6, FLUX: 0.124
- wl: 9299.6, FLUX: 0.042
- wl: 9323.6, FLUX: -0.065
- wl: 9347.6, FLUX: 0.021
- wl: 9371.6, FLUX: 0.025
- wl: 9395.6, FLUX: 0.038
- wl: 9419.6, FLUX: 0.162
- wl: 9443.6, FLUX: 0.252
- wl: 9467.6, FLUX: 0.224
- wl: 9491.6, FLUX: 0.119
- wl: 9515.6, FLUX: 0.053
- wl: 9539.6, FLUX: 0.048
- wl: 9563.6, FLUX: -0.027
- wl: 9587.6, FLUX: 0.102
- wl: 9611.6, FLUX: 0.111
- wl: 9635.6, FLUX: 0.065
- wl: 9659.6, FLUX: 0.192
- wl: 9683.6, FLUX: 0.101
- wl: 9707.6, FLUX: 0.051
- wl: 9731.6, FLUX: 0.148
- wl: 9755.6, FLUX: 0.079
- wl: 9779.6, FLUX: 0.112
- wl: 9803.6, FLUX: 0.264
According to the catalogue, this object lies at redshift 0.99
